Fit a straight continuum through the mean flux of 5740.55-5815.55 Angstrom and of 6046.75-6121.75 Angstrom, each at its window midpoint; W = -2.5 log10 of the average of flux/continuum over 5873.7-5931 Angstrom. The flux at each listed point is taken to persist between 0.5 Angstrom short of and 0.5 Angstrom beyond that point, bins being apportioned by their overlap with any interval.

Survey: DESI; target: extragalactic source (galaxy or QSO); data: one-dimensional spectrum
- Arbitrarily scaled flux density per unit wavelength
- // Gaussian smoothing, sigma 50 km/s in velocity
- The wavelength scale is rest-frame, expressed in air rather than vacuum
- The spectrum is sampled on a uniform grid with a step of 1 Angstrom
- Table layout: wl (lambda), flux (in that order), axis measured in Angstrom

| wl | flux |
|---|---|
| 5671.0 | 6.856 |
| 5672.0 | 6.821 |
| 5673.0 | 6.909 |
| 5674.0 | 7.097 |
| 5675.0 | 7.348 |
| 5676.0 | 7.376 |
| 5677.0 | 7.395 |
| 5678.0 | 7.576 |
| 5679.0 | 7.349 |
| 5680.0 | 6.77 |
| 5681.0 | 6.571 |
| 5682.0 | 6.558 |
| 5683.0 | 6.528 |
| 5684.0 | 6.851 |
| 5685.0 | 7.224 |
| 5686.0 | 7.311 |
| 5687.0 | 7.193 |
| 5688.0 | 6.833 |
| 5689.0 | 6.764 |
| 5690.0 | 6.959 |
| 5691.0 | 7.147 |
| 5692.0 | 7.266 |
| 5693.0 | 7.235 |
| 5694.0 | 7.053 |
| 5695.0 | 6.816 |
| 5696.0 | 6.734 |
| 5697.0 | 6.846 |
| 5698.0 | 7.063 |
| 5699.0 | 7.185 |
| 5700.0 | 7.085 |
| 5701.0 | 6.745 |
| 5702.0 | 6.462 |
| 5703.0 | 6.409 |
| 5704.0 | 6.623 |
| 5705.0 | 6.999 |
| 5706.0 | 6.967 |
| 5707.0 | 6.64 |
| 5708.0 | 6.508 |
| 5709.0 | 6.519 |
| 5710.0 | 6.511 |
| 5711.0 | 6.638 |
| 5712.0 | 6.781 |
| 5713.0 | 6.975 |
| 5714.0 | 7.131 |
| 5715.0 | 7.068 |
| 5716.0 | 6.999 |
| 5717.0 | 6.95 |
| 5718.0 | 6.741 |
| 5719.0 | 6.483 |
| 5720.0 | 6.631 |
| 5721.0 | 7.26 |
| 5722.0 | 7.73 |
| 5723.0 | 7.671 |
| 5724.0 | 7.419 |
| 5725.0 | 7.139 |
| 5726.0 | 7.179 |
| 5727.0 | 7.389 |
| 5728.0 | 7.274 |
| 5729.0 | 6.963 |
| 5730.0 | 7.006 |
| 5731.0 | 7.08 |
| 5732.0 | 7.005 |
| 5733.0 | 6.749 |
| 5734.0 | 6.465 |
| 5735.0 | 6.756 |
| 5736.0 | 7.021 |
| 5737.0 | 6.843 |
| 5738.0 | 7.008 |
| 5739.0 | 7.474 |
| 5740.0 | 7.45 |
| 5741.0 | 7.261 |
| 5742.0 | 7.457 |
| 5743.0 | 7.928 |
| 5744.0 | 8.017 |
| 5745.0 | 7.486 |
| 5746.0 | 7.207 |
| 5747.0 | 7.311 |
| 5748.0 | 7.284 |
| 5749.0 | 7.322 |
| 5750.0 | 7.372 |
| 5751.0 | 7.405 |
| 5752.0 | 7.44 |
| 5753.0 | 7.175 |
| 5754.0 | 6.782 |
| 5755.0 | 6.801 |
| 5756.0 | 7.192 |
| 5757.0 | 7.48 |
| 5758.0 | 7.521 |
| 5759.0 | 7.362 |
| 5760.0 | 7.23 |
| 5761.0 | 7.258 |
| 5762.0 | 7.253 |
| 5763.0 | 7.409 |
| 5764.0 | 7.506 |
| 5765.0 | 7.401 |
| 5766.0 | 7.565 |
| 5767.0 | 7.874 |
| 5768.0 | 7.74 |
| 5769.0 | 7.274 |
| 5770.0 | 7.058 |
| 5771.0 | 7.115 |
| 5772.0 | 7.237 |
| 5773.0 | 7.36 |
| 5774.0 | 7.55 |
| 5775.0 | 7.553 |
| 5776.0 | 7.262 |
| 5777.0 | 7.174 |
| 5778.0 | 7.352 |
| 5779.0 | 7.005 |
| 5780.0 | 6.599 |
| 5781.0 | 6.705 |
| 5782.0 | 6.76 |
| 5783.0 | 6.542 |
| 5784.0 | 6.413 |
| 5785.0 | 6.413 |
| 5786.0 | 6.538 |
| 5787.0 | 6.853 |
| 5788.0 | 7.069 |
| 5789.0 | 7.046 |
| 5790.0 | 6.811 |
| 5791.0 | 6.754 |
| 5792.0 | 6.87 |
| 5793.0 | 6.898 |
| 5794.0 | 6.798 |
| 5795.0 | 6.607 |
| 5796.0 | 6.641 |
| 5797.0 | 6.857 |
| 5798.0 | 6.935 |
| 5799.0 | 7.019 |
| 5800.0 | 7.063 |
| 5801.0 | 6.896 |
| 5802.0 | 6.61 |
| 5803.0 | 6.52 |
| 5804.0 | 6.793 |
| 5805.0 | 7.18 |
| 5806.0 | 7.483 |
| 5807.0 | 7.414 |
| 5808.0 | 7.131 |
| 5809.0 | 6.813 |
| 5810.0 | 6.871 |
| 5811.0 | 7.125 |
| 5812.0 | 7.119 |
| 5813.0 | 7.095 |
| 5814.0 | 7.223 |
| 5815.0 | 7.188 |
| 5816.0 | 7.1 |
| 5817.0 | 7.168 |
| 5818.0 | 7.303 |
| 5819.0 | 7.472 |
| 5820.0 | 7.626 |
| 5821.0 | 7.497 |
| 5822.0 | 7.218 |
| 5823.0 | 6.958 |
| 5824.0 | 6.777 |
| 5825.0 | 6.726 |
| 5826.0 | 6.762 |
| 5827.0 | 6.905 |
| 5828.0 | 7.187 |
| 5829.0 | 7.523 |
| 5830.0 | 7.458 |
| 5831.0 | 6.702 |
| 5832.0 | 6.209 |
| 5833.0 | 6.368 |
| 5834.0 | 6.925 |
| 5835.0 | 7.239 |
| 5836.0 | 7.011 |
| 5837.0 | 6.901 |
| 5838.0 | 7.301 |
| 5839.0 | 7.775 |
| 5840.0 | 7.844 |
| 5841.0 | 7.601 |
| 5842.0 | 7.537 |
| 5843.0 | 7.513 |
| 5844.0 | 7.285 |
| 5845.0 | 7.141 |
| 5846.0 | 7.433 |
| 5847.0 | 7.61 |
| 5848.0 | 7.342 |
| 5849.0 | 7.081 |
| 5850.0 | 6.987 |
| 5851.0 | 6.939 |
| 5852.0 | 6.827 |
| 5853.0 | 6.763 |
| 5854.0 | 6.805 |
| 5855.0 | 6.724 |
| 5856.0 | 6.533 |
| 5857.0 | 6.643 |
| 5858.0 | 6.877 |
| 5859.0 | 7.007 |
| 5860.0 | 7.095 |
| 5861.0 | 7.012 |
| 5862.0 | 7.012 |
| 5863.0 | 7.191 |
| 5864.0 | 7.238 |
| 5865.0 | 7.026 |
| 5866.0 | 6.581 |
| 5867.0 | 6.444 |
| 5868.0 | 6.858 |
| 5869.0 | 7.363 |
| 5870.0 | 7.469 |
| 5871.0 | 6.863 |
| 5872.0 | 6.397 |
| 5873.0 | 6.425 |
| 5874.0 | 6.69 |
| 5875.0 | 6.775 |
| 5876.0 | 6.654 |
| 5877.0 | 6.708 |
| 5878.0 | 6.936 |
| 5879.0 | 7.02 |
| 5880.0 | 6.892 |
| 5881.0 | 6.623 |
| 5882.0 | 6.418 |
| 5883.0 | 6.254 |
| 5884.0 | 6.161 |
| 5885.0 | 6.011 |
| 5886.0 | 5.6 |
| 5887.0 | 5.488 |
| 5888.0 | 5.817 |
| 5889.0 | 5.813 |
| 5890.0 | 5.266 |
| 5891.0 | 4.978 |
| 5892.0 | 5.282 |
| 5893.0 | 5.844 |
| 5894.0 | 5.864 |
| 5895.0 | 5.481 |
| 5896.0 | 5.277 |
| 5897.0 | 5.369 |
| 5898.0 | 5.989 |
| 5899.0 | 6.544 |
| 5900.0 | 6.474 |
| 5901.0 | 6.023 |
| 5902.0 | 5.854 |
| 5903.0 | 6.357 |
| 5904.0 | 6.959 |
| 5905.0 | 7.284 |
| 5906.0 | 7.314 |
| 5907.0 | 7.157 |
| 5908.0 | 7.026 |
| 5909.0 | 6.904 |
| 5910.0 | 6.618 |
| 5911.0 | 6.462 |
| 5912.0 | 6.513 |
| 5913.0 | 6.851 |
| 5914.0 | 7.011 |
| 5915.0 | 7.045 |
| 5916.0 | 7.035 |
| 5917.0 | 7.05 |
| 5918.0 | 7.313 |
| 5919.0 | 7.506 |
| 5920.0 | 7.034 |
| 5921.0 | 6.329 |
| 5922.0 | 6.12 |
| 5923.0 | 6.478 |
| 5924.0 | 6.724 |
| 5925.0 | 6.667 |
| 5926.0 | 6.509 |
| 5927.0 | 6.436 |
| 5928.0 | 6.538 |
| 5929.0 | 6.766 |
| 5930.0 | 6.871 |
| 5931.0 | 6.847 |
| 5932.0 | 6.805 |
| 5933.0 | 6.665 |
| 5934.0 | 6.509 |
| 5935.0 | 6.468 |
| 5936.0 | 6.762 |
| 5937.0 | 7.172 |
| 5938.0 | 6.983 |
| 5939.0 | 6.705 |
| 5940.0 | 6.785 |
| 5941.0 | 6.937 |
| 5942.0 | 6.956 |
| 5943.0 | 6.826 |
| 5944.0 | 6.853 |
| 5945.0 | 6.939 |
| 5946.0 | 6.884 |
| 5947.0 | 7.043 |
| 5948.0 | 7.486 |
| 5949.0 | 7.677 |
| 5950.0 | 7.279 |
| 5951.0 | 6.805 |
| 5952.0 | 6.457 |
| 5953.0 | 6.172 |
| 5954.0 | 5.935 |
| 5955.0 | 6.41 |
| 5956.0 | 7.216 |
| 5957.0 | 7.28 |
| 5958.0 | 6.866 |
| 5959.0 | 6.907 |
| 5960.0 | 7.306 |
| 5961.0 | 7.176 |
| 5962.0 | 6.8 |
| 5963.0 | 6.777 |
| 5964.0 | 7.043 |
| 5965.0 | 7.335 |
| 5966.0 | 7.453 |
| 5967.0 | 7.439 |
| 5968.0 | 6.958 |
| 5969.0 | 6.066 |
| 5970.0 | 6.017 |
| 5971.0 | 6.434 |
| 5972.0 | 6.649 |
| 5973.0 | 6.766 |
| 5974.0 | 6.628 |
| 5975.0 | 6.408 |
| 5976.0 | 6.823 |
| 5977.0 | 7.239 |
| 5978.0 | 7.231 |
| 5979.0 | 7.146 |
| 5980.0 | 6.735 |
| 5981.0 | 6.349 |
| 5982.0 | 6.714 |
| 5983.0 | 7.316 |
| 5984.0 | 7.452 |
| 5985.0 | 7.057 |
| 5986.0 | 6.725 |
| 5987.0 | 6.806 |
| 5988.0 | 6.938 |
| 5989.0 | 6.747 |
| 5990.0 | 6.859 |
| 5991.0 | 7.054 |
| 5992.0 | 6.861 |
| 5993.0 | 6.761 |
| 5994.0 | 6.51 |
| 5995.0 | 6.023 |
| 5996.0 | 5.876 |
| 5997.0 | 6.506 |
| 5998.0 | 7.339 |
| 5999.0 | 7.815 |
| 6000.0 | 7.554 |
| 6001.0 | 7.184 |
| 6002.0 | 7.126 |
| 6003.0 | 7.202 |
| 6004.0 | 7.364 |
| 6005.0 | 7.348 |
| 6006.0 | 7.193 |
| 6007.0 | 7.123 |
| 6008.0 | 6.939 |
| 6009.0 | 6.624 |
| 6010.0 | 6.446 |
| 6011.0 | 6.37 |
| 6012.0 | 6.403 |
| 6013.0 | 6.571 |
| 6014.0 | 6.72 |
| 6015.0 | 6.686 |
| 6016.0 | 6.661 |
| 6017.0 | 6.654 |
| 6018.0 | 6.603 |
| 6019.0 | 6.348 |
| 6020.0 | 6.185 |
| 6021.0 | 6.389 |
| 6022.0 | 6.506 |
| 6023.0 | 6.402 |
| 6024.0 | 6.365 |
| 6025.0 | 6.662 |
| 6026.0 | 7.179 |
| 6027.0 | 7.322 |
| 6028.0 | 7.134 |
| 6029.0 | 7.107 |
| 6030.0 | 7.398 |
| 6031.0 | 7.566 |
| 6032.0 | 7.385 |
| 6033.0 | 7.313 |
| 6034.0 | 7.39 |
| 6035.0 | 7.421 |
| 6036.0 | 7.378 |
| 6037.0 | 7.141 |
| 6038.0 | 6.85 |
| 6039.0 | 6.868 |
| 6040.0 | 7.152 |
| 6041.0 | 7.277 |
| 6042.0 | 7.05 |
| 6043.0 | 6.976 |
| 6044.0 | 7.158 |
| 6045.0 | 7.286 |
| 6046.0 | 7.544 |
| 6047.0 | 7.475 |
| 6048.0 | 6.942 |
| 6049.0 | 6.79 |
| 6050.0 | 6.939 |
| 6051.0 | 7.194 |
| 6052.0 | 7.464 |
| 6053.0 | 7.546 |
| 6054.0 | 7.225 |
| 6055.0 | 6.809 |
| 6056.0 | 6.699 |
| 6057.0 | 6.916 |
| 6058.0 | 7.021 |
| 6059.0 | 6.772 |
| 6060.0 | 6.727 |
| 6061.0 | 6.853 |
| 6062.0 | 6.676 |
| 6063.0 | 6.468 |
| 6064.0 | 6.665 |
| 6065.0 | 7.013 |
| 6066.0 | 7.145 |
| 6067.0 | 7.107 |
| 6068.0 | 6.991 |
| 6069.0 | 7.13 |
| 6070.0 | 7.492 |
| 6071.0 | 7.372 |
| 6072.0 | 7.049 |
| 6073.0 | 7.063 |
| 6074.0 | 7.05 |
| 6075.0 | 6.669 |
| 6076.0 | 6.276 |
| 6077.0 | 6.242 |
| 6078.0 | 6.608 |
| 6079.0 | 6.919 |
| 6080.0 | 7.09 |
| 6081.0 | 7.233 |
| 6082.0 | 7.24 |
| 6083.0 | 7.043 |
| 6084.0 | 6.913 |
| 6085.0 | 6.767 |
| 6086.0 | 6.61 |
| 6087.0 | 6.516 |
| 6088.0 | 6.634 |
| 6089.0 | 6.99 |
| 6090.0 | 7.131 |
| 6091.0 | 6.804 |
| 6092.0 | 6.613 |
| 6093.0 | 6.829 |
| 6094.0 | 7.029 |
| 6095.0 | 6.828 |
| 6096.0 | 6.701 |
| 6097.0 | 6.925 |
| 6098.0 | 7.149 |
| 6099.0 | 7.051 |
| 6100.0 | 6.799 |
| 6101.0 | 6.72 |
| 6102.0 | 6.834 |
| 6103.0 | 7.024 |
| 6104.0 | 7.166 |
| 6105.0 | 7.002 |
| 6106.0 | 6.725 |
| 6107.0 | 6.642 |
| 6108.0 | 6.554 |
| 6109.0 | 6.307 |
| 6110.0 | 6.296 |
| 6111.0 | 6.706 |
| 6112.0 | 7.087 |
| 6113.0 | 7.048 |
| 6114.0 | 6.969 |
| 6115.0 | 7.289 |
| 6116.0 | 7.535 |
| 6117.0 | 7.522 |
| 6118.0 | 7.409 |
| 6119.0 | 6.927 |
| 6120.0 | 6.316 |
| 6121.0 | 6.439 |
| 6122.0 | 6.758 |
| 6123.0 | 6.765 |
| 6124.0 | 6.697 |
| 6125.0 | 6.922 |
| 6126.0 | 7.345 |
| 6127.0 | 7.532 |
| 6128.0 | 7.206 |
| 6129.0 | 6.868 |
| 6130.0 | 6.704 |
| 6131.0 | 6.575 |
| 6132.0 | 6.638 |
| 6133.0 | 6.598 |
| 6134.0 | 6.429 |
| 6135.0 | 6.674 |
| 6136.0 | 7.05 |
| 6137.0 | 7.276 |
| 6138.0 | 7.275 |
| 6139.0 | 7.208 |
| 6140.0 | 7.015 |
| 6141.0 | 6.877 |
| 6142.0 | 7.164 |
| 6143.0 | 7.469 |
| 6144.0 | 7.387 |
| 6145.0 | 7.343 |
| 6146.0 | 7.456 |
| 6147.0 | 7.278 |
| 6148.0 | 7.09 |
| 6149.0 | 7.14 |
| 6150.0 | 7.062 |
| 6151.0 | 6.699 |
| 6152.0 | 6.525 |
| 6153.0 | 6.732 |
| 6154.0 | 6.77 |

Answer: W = 0.10 mag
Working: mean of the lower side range 7.13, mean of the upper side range 6.91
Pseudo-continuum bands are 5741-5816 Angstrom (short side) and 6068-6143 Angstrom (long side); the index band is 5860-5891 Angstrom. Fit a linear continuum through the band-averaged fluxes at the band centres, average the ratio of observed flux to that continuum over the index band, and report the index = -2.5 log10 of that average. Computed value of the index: 0.082 mag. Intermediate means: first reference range 7.13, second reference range 6.91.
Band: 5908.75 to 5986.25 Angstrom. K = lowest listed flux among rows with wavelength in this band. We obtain 5.935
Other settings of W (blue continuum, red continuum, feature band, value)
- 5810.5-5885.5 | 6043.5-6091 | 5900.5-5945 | 0.033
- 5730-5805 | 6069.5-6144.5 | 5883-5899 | 0.235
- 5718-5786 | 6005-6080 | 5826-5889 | 0.035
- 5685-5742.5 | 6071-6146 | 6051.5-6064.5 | 0.002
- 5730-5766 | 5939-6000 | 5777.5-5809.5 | 0.049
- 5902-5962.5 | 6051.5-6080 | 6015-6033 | 0.012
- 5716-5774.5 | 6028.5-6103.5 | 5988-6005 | 0.018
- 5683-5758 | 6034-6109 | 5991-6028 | 0.031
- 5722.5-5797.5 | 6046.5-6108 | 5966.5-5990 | 0.028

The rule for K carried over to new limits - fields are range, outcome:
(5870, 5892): 4.978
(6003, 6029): 6.185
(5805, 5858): 6.209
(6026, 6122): 6.242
